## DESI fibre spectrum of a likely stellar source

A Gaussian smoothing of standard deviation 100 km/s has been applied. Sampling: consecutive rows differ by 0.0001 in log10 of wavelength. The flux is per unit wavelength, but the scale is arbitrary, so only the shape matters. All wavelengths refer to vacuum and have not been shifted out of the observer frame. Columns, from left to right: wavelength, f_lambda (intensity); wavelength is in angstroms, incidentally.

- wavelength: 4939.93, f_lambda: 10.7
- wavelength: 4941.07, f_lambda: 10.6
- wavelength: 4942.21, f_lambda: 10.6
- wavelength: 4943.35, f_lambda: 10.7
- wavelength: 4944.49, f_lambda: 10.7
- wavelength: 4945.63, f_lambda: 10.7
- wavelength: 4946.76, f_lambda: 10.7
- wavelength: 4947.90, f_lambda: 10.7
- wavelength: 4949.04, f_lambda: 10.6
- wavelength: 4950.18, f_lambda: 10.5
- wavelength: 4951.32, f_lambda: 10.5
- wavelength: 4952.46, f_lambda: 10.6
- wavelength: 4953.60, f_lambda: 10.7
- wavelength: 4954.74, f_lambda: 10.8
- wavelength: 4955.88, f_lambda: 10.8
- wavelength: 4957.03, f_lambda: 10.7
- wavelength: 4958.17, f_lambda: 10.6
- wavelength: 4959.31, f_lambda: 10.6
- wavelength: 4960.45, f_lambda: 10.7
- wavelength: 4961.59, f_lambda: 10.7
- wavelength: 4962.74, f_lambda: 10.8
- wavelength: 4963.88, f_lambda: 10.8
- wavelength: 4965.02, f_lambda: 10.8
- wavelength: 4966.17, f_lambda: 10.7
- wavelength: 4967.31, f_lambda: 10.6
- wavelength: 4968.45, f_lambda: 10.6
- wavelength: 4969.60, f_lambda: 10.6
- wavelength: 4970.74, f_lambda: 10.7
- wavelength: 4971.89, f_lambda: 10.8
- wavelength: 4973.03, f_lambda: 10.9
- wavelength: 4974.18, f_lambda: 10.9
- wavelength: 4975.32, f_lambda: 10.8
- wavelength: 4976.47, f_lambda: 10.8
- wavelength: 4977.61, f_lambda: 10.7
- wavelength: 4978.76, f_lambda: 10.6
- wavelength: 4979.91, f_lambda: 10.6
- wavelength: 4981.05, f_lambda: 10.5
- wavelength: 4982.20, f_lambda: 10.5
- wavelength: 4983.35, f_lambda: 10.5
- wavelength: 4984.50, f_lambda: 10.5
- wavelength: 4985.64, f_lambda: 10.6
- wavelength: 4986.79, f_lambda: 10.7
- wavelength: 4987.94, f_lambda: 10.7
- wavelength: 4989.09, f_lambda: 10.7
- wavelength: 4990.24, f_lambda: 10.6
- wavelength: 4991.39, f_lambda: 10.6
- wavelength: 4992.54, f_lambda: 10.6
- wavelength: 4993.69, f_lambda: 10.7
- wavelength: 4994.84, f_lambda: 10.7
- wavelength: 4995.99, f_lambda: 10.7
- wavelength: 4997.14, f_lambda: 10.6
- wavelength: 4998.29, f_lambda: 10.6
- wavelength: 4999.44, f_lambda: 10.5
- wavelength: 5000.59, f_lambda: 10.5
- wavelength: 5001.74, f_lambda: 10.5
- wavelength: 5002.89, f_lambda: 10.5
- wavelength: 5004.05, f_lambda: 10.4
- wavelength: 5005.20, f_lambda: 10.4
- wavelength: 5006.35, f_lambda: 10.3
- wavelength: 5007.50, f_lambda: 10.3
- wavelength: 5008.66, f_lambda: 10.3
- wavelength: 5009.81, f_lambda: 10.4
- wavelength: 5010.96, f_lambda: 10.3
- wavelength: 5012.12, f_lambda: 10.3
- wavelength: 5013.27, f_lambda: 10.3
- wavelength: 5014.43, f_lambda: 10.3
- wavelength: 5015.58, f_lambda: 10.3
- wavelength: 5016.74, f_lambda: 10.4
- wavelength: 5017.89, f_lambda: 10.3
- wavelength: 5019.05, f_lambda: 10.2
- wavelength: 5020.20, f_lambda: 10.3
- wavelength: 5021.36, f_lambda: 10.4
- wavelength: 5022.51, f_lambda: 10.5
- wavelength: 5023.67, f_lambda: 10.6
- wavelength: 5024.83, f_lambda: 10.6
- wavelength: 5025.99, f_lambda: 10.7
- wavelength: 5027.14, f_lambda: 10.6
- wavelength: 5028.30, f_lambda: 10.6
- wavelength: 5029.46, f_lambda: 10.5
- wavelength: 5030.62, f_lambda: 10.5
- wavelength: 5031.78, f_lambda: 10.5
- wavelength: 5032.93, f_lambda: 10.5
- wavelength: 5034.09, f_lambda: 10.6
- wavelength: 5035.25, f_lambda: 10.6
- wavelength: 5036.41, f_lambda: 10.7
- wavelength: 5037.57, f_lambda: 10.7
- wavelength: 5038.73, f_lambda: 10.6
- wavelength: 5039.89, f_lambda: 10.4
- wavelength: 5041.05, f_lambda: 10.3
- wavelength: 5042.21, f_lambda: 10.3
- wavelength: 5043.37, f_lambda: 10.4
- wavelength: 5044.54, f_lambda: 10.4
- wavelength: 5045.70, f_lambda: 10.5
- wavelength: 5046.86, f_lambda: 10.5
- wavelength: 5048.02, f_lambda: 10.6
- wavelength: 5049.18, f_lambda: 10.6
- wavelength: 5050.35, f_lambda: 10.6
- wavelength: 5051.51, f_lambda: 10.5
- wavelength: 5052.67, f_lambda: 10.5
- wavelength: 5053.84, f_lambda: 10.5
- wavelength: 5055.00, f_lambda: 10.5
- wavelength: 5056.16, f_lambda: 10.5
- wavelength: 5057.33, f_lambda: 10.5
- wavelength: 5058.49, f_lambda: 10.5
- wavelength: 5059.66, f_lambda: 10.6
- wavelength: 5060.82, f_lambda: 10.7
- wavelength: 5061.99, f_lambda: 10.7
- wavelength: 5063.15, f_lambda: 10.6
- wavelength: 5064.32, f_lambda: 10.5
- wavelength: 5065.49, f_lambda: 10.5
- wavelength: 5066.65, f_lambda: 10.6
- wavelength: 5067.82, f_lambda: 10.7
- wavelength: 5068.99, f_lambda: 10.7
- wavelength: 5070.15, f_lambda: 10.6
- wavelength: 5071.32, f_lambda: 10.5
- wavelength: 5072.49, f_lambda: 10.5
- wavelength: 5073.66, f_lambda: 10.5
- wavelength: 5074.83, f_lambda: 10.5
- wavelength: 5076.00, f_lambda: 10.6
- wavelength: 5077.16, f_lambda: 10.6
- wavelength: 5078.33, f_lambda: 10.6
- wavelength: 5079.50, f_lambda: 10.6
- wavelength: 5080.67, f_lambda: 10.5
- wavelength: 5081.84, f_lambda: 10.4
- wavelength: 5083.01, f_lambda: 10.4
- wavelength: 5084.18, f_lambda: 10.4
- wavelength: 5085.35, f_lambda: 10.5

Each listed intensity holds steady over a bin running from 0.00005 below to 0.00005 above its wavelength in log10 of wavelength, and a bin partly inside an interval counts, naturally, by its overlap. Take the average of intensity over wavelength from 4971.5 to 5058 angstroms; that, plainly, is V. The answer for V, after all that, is 10.5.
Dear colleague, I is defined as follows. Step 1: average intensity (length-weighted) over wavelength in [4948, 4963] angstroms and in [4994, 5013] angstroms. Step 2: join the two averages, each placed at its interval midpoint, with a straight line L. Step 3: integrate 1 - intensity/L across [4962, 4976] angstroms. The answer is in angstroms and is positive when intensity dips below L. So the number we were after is -0.2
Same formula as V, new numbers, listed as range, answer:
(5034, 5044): 10.5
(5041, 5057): 10.5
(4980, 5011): 10.5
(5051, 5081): 10.6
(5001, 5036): 10.4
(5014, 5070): 10.5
